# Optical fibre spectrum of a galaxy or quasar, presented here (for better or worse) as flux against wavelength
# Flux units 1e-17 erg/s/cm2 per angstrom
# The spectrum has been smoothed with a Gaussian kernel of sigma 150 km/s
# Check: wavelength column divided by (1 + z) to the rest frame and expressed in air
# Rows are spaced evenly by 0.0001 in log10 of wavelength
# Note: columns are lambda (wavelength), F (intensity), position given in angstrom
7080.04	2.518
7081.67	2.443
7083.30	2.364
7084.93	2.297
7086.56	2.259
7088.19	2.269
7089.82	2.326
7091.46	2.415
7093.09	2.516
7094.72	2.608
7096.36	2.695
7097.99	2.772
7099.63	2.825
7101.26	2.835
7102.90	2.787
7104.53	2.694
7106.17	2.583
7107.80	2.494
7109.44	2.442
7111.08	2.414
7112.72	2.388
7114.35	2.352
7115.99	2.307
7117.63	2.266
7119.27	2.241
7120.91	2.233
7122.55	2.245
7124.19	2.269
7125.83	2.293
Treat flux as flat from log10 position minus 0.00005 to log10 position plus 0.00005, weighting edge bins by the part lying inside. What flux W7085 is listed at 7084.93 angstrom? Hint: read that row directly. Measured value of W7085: 2.297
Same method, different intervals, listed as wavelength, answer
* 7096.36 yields 2.695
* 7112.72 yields 2.388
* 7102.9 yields 2.787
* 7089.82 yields 2.326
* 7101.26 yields 2.835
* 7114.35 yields 2.352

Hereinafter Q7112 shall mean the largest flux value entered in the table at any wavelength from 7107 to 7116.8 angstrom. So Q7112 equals 2.494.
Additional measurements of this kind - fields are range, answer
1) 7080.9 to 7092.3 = 2.443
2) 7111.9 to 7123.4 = 2.388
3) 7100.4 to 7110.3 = 2.835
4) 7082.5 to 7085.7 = 2.364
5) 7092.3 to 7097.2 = 2.695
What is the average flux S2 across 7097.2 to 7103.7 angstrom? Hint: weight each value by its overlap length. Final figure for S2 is 2.8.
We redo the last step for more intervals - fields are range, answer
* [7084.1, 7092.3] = 2.31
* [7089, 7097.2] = 2.51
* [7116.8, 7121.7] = 2.25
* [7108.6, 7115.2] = 2.4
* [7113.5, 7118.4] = 2.31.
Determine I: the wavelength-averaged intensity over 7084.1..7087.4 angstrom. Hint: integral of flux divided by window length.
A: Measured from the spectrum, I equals 2.28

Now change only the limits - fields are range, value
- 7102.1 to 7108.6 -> 2.64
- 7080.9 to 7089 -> 2.33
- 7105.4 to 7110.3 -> 2.51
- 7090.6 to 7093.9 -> 2.46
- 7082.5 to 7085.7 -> 2.33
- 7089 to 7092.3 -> 2.37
